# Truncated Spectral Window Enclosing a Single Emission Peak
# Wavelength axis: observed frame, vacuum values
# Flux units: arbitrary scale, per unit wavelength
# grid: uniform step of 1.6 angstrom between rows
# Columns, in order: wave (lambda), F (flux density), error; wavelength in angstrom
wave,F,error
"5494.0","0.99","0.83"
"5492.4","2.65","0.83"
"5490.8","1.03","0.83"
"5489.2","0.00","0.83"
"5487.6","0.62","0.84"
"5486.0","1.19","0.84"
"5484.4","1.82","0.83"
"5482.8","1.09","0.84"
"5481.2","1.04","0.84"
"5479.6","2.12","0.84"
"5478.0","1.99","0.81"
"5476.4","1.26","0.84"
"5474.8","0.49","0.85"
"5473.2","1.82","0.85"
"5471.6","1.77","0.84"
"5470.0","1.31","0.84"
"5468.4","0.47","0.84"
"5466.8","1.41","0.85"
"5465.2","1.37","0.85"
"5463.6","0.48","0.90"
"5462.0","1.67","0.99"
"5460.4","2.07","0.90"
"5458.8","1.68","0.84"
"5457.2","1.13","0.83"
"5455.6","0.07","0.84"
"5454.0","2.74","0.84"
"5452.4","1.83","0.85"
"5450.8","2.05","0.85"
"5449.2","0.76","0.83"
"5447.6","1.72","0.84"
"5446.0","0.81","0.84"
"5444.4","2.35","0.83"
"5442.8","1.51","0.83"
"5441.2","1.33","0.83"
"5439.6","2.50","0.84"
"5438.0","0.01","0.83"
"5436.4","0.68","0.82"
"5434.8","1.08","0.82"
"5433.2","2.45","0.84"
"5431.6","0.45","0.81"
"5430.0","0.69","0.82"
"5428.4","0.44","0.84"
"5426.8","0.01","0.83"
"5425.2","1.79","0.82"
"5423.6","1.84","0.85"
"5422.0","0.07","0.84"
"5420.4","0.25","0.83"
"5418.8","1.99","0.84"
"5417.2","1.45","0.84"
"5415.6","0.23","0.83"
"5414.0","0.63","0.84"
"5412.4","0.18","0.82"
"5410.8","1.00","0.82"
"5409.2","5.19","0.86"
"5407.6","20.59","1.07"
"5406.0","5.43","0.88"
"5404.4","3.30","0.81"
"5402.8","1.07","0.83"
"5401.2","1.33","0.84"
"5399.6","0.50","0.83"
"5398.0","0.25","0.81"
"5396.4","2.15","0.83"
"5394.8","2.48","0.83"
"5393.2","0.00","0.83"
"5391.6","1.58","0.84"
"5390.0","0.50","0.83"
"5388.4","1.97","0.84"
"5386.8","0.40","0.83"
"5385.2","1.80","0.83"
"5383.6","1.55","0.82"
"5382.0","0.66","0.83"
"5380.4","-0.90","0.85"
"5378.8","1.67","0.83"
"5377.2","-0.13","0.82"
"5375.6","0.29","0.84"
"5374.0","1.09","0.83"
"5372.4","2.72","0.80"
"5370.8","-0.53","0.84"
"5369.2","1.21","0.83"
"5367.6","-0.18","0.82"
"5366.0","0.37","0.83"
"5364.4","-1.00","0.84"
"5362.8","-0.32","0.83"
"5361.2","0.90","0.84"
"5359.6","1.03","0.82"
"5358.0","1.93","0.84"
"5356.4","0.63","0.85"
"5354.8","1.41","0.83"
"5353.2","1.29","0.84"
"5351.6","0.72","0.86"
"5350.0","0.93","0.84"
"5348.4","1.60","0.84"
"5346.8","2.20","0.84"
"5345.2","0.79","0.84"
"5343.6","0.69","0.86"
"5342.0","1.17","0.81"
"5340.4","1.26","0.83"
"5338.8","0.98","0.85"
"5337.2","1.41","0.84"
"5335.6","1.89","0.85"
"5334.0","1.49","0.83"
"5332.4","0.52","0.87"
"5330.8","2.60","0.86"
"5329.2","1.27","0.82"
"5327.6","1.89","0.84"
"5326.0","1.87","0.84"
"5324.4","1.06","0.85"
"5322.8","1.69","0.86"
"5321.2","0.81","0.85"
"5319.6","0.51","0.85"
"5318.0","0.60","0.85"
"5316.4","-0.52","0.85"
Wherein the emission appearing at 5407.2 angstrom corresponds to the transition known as H-beta 4861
